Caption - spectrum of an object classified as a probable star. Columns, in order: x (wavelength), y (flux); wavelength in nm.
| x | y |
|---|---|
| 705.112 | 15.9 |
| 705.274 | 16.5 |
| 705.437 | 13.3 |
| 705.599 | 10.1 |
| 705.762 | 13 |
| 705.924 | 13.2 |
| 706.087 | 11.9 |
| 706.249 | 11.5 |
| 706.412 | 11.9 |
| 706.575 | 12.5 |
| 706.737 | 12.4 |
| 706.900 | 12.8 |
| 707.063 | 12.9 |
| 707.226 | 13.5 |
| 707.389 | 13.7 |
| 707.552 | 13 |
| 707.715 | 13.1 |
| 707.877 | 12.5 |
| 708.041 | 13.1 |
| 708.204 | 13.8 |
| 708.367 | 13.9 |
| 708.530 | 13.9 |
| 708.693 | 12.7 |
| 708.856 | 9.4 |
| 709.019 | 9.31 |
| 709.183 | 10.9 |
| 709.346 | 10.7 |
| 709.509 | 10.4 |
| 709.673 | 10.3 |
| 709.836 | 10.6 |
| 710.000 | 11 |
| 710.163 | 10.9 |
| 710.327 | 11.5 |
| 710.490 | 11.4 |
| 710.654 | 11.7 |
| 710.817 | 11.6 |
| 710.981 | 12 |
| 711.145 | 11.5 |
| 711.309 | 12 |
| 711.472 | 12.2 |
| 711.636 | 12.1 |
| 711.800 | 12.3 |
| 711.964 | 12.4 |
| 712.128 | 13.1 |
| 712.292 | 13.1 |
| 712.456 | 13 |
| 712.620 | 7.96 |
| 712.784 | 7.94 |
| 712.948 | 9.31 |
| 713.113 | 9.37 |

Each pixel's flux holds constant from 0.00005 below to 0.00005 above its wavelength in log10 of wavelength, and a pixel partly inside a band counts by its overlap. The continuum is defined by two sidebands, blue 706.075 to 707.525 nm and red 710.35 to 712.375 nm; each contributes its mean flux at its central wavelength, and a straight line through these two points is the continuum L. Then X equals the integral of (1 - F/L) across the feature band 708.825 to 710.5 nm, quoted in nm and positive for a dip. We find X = 0.23 nm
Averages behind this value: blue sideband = 12.6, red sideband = 12.1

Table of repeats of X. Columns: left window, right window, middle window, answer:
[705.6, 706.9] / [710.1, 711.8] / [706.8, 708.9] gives -0.16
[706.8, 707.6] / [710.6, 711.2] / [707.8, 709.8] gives 0.13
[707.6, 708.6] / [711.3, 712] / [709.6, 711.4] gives 0.18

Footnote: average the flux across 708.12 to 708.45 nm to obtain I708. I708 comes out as 13.9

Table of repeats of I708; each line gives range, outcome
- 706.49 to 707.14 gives 12.6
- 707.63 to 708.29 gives 13.1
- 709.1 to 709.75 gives 10.6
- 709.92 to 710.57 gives 11.2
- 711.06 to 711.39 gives 11.7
